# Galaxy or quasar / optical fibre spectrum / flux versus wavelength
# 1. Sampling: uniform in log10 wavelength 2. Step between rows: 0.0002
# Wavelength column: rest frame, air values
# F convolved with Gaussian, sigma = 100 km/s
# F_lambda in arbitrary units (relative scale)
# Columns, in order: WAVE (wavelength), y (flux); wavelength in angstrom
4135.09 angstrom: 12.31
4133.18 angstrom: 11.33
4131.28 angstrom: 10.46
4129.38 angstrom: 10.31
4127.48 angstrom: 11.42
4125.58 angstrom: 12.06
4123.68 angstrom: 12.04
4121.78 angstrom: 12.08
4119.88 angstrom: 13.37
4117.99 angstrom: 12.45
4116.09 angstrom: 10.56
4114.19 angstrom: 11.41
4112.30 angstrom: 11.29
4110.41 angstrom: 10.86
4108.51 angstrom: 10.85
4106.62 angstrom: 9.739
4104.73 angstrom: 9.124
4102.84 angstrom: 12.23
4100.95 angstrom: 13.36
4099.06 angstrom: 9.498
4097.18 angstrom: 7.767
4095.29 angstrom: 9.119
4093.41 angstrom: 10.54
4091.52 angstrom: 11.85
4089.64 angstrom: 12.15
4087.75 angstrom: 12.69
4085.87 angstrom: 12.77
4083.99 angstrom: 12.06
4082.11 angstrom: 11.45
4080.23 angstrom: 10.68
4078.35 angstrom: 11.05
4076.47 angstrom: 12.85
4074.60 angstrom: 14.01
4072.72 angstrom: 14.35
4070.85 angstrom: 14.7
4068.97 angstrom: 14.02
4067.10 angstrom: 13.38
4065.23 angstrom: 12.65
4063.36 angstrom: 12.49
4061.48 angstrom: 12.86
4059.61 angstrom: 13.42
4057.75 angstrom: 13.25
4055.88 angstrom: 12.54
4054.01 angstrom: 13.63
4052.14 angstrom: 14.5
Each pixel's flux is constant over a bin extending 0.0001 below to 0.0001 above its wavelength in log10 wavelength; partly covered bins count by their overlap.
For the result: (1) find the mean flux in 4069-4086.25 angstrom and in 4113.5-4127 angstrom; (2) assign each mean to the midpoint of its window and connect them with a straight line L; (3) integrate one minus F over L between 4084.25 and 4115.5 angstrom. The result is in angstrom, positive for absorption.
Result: 3.5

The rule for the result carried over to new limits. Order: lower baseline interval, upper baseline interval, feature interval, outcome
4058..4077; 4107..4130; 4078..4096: 1.8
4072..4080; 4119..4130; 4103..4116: 1.6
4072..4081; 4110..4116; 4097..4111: 1.1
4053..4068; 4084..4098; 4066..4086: -1.3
